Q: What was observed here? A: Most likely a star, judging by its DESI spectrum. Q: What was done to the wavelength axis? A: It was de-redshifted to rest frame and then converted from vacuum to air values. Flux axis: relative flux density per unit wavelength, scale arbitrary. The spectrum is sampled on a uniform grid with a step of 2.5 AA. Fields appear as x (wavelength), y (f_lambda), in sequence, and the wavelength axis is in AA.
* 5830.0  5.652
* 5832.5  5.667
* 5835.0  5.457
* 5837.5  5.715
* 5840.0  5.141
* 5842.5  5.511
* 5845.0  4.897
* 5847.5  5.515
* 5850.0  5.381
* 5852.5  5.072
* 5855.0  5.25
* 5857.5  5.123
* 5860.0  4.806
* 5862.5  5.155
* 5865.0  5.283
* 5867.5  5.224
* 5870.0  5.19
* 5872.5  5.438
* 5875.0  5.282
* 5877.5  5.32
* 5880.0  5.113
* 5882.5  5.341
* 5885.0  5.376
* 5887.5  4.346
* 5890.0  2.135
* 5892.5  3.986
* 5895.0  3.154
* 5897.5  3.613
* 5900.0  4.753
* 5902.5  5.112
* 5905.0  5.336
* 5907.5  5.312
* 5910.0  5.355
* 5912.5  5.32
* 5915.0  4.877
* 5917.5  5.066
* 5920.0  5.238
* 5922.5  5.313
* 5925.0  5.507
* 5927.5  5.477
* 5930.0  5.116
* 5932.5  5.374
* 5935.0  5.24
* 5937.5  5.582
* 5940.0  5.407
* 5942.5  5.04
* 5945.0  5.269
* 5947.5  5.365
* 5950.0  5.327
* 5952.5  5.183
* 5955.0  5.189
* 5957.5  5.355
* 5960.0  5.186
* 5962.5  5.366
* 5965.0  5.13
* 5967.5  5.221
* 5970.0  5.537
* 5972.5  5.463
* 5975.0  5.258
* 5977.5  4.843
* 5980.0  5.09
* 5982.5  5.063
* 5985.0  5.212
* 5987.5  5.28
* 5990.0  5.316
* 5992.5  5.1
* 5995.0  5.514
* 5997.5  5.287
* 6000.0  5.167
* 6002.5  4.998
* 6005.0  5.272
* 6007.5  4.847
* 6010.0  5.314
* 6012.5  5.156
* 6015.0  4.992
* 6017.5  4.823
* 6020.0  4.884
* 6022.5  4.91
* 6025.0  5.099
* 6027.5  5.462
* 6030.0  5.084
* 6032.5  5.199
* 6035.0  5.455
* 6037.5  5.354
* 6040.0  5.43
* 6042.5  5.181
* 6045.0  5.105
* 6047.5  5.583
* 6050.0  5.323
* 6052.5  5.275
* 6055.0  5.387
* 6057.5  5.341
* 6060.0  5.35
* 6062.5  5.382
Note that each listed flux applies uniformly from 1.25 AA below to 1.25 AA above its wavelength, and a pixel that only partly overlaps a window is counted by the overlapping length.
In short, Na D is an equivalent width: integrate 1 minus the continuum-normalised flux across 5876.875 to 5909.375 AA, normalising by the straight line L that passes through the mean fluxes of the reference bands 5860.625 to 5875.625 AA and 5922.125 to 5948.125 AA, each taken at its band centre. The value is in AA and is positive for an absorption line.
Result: 4.59 AA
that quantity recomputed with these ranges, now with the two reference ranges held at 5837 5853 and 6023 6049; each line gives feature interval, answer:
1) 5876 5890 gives 1.24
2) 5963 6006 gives 0.56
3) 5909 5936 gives 0.20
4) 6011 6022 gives 0.66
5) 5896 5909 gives 1.23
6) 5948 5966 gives 0.14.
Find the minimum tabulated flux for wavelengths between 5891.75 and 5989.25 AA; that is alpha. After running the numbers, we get 3.154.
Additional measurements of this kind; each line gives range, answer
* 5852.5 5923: 2.135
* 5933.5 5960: 5.04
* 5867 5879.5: 5.19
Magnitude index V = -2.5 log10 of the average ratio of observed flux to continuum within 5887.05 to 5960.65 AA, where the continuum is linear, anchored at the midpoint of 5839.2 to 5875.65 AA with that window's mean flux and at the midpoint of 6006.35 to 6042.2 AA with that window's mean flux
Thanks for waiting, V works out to 0.05 mag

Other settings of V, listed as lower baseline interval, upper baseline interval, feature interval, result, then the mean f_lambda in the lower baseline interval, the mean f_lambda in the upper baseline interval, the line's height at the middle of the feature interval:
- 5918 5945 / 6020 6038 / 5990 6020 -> 0.02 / 5.32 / 5.19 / 5.23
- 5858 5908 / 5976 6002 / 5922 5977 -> -0.06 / 4.76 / 5.18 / 5.03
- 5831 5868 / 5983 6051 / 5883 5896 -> 0.33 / 5.28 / 5.2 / 5.26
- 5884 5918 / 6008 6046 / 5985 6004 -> -0.05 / 4.54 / 5.16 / 5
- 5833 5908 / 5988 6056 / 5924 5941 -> -0.07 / 4.95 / 5.2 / 5.05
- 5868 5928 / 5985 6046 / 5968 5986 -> -0.03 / 4.87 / 5.18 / 5.08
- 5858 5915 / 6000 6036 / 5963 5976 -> -0.07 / 4.82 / 5.11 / 5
